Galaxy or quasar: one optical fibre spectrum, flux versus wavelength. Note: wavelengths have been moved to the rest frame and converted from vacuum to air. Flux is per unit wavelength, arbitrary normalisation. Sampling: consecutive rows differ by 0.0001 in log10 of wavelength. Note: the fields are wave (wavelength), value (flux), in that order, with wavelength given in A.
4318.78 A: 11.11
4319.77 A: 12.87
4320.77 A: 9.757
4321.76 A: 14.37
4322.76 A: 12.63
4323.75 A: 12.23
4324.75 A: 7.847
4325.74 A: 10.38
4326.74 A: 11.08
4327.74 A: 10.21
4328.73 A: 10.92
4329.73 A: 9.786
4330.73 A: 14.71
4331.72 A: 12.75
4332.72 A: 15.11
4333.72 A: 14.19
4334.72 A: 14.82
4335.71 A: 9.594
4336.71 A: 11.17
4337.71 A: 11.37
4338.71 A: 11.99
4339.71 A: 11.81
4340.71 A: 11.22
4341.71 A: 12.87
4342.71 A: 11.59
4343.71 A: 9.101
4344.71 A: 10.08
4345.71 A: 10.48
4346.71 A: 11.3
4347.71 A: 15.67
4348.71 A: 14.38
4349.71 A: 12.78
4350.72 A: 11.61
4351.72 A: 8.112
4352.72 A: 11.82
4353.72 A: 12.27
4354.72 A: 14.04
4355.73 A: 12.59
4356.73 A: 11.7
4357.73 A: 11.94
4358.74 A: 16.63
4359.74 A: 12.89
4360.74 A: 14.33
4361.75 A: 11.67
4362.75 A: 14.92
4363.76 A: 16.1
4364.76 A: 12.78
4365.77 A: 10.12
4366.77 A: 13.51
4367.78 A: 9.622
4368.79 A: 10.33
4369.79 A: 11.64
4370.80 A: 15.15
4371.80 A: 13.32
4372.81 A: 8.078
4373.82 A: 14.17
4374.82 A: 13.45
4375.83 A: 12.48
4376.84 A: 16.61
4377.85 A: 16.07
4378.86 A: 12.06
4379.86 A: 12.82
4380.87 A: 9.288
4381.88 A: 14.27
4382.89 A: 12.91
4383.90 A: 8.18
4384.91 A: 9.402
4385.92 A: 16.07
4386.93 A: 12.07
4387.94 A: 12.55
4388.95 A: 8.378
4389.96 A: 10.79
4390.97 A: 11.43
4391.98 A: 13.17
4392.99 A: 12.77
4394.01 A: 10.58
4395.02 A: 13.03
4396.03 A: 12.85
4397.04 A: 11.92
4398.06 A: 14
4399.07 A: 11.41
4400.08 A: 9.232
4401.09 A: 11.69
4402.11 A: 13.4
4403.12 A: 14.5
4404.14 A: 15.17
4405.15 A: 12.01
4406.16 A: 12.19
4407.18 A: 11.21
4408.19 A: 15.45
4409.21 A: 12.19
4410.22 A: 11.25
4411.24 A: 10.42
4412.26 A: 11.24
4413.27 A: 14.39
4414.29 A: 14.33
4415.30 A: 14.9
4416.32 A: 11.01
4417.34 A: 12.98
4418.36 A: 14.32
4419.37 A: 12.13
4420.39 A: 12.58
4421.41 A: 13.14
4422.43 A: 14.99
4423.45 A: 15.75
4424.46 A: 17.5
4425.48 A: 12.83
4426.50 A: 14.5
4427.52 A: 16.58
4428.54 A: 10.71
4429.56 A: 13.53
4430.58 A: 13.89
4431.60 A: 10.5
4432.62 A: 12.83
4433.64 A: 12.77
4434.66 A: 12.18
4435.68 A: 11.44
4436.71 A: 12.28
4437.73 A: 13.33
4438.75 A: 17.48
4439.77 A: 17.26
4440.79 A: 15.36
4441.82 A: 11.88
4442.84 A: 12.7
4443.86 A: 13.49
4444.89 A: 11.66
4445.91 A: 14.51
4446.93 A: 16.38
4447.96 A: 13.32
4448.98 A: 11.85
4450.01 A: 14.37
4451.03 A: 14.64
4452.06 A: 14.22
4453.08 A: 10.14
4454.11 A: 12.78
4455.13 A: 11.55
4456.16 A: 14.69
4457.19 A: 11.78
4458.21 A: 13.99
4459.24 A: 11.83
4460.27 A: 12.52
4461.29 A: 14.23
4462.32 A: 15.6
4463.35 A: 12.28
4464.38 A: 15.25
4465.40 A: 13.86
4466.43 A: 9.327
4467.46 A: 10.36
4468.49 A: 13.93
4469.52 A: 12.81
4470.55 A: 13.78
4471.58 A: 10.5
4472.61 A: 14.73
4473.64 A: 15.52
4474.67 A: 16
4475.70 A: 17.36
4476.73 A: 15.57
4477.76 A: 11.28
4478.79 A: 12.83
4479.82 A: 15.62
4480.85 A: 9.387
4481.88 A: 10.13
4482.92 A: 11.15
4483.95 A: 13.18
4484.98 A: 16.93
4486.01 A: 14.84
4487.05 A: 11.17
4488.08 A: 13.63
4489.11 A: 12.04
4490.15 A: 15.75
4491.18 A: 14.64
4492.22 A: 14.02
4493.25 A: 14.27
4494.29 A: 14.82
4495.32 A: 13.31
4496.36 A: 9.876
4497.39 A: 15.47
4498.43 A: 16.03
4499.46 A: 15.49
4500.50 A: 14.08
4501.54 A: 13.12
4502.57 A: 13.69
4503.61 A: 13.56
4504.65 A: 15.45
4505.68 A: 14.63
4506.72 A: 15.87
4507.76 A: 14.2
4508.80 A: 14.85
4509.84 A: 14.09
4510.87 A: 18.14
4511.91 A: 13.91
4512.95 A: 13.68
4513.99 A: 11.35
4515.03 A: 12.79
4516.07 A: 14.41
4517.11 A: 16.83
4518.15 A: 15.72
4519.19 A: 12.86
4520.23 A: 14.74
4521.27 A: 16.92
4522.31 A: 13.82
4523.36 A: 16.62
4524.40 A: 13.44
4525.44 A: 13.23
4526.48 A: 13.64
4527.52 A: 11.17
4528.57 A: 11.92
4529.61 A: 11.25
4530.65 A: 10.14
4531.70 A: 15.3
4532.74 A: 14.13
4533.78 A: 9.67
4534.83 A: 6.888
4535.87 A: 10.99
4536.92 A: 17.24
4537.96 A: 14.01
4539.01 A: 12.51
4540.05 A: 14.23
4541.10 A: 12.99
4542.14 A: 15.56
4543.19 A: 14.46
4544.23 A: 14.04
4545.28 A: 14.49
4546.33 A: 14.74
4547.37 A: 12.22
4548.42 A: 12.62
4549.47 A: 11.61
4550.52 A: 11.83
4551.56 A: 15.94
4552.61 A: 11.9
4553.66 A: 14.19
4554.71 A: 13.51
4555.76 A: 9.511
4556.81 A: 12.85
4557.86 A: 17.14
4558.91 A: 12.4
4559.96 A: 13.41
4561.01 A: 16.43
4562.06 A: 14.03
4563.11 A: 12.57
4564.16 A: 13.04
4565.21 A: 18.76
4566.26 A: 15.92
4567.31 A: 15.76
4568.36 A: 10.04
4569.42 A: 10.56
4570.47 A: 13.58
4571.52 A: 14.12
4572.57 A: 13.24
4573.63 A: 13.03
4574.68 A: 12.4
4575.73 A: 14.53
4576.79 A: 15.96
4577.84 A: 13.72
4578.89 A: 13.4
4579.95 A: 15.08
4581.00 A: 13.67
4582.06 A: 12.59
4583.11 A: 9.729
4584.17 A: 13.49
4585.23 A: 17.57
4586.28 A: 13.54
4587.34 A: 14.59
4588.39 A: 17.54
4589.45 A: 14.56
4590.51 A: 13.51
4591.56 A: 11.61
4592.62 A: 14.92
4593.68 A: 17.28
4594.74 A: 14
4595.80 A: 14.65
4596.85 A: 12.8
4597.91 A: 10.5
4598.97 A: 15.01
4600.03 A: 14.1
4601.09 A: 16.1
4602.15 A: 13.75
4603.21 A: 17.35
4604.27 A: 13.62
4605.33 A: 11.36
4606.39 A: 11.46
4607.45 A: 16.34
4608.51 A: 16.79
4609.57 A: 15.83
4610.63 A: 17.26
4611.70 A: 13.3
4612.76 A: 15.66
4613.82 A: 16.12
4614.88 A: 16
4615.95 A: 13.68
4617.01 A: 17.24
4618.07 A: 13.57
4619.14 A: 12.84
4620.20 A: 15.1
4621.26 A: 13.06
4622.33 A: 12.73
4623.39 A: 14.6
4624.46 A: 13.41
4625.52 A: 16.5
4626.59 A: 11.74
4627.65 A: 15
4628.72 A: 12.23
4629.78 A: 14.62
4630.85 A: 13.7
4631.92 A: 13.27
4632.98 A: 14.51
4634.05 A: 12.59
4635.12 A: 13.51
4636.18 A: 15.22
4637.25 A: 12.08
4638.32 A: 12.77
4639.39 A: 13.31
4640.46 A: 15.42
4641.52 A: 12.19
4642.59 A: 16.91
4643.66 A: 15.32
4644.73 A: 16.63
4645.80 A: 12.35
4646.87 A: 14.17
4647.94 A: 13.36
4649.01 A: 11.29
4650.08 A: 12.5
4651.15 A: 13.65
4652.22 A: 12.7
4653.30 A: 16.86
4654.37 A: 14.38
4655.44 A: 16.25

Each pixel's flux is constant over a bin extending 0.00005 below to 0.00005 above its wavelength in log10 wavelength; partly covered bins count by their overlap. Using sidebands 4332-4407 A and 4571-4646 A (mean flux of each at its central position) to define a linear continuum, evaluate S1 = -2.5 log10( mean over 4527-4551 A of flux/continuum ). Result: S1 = 0.07 mag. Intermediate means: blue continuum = 12.4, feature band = 12.8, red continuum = 14.2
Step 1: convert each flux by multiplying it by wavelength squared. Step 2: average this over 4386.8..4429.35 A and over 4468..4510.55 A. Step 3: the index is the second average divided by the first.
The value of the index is 1.13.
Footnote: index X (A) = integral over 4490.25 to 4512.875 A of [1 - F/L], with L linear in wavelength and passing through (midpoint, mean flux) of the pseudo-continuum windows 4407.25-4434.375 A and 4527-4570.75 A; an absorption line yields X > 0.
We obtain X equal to -2.07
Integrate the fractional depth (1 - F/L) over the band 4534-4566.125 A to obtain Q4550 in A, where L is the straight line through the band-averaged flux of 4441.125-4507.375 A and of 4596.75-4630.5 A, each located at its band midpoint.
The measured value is 1.1 A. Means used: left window 13.5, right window 14.4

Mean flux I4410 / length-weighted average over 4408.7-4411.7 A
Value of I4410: 11.3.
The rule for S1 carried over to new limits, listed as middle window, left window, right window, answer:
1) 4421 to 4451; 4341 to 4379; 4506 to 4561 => -0.060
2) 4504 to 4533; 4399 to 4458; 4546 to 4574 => -0.054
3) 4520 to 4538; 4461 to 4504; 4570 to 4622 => 0.071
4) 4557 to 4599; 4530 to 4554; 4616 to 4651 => -0.047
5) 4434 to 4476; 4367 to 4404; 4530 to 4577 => -0.061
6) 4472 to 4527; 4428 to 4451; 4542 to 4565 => -0.052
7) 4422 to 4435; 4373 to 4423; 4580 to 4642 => -0.078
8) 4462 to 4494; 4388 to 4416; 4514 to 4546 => -0.035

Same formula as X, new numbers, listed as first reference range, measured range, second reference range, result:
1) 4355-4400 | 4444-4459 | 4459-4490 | -0.2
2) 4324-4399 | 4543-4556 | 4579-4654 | 0.4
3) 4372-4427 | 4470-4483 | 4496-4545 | 0.0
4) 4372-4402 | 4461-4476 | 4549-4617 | -0.8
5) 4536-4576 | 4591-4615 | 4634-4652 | -1.5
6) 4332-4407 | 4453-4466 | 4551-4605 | -0.1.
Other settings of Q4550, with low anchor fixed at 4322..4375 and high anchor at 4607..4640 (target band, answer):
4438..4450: -1.2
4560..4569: -0.4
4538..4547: -0.3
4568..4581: 0.5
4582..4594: -0.2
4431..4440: -0.3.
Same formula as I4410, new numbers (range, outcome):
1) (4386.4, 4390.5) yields 11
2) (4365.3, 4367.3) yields 11.8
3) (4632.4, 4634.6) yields 13.5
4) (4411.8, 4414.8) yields 13.4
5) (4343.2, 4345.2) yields 9.6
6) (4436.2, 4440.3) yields 15.1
